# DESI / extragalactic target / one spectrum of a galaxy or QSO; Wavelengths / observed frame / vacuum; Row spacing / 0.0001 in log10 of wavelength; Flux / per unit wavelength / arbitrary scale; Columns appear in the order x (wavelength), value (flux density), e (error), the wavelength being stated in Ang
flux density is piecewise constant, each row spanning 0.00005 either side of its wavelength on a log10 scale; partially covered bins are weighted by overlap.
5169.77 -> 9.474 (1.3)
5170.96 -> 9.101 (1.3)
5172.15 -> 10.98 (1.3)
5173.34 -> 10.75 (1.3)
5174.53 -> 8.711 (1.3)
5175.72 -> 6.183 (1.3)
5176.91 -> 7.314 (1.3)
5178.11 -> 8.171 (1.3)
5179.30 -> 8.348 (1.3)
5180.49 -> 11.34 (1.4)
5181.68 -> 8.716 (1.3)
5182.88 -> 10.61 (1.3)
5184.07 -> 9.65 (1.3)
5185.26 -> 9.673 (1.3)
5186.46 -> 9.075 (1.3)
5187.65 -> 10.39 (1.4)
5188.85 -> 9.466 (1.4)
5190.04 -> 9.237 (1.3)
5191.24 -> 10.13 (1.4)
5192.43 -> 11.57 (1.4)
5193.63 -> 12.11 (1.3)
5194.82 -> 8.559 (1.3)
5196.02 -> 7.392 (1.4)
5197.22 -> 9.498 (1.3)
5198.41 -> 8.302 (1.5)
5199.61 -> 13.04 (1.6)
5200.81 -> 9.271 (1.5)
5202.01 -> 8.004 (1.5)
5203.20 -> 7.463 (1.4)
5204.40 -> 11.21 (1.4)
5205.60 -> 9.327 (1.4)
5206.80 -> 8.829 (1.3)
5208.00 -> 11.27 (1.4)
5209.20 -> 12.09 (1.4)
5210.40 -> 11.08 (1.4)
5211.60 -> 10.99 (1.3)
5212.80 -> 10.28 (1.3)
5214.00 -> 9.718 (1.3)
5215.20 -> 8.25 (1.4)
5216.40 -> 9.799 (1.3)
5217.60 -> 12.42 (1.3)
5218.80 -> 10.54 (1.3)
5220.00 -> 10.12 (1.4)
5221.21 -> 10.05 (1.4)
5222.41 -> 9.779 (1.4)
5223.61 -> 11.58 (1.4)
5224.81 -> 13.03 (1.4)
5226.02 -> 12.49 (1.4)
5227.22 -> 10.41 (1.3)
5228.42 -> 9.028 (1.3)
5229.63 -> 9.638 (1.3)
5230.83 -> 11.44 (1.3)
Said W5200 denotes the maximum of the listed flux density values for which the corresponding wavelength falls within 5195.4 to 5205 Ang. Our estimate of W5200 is 13.04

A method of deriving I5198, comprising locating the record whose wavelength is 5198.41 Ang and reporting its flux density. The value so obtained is 8.302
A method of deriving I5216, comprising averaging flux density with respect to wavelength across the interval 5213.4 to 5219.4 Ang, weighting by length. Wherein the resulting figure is 10.2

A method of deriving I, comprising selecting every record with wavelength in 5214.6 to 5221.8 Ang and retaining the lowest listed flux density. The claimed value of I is 8.25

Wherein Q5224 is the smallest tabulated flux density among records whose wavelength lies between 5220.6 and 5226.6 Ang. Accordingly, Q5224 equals 9.779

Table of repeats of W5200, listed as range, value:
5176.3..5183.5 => 11.34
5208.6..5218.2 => 12.42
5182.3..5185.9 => 10.61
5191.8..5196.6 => 12.11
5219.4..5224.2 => 11.58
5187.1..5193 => 11.57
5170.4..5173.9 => 10.98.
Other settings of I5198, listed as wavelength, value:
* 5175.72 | 6.183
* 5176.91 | 7.314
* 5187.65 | 10.39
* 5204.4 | 11.21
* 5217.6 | 12.42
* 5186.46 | 9.075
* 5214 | 9.718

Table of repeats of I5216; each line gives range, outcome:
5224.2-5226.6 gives 12.7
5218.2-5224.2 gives 10.4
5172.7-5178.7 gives 8.24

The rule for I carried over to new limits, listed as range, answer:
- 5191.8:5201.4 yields 7.392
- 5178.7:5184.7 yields 8.348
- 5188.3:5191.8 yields 9.237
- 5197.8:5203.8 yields 7.463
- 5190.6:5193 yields 10.13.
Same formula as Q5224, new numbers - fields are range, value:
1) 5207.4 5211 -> 11.08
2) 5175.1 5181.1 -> 6.183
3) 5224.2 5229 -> 9.028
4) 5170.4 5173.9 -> 9.101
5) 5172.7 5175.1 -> 8.711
